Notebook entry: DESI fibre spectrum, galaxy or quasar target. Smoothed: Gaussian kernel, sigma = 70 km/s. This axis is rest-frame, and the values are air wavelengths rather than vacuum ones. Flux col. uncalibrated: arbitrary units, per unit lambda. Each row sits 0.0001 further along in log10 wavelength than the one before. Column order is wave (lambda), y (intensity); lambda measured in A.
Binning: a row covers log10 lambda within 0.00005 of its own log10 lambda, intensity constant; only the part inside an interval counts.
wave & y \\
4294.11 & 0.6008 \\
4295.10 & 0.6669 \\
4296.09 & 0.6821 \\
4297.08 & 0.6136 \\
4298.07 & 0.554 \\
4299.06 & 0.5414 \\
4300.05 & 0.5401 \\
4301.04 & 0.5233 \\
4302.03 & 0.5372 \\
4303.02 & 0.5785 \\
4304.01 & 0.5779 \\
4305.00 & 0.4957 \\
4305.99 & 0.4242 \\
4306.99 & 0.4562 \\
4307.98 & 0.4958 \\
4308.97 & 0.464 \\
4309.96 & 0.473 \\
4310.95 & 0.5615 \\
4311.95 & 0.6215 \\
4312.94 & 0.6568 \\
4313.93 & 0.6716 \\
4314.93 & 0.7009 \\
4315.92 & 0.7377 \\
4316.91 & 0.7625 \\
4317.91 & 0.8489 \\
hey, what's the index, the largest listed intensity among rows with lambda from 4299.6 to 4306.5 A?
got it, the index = 0.5785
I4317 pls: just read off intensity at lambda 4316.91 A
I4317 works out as 0.7625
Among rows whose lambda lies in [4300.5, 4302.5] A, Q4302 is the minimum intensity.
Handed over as 0.5233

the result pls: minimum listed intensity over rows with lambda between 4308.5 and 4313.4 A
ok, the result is 0.464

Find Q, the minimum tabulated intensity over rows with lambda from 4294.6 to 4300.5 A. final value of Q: 0.5401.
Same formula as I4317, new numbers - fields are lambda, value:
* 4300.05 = 0.5401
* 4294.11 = 0.6008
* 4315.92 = 0.7377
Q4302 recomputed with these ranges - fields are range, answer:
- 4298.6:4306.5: 0.4242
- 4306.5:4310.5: 0.4562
